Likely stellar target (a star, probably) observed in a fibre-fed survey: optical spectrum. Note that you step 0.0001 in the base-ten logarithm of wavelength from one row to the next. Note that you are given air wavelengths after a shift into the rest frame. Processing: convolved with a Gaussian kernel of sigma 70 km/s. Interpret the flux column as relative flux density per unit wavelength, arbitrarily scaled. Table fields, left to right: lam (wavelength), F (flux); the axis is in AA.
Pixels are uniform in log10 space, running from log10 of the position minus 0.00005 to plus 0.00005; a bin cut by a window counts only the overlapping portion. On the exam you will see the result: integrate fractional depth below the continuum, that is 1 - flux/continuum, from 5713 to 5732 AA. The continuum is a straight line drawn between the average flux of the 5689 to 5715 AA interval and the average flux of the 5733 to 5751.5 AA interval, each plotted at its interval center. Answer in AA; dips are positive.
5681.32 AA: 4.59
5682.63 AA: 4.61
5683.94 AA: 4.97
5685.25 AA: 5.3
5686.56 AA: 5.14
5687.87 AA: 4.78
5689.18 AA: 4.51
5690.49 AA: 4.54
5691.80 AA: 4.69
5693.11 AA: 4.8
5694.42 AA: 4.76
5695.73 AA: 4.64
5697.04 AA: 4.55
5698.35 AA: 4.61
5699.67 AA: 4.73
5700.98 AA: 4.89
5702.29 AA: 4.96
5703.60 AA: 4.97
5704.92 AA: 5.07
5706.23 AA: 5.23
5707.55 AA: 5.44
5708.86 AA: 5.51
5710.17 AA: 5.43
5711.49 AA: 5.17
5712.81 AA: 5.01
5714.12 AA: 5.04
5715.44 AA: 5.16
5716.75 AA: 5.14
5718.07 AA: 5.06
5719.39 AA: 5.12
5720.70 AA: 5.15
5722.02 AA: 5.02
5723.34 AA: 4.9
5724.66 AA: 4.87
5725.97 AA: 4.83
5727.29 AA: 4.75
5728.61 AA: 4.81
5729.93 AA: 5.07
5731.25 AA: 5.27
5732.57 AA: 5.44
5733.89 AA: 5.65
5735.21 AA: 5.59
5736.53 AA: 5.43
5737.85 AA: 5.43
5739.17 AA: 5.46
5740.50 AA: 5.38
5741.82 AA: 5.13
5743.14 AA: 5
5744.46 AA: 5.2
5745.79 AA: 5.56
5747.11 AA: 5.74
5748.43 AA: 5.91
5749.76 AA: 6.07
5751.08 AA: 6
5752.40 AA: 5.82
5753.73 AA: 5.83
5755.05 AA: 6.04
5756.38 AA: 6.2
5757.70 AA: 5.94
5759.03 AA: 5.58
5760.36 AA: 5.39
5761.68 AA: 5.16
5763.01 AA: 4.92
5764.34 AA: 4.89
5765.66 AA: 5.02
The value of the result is 0.8 AA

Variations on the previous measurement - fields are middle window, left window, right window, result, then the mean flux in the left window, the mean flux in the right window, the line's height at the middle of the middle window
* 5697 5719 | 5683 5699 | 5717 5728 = -0.9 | 4.77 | 4.97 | 4.88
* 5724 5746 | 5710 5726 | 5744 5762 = 0.8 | 5.07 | 5.76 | 5.41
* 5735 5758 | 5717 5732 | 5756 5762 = -1.0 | 4.99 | 5.66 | 5.42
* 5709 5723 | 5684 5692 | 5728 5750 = 0.0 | 4.84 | 5.41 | 5.15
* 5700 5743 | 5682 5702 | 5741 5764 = 0.1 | 4.77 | 5.61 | 5.18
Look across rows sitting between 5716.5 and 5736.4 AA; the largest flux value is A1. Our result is 5.65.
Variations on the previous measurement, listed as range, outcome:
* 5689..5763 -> 6.2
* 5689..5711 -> 5.51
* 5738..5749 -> 5.91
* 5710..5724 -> 5.43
